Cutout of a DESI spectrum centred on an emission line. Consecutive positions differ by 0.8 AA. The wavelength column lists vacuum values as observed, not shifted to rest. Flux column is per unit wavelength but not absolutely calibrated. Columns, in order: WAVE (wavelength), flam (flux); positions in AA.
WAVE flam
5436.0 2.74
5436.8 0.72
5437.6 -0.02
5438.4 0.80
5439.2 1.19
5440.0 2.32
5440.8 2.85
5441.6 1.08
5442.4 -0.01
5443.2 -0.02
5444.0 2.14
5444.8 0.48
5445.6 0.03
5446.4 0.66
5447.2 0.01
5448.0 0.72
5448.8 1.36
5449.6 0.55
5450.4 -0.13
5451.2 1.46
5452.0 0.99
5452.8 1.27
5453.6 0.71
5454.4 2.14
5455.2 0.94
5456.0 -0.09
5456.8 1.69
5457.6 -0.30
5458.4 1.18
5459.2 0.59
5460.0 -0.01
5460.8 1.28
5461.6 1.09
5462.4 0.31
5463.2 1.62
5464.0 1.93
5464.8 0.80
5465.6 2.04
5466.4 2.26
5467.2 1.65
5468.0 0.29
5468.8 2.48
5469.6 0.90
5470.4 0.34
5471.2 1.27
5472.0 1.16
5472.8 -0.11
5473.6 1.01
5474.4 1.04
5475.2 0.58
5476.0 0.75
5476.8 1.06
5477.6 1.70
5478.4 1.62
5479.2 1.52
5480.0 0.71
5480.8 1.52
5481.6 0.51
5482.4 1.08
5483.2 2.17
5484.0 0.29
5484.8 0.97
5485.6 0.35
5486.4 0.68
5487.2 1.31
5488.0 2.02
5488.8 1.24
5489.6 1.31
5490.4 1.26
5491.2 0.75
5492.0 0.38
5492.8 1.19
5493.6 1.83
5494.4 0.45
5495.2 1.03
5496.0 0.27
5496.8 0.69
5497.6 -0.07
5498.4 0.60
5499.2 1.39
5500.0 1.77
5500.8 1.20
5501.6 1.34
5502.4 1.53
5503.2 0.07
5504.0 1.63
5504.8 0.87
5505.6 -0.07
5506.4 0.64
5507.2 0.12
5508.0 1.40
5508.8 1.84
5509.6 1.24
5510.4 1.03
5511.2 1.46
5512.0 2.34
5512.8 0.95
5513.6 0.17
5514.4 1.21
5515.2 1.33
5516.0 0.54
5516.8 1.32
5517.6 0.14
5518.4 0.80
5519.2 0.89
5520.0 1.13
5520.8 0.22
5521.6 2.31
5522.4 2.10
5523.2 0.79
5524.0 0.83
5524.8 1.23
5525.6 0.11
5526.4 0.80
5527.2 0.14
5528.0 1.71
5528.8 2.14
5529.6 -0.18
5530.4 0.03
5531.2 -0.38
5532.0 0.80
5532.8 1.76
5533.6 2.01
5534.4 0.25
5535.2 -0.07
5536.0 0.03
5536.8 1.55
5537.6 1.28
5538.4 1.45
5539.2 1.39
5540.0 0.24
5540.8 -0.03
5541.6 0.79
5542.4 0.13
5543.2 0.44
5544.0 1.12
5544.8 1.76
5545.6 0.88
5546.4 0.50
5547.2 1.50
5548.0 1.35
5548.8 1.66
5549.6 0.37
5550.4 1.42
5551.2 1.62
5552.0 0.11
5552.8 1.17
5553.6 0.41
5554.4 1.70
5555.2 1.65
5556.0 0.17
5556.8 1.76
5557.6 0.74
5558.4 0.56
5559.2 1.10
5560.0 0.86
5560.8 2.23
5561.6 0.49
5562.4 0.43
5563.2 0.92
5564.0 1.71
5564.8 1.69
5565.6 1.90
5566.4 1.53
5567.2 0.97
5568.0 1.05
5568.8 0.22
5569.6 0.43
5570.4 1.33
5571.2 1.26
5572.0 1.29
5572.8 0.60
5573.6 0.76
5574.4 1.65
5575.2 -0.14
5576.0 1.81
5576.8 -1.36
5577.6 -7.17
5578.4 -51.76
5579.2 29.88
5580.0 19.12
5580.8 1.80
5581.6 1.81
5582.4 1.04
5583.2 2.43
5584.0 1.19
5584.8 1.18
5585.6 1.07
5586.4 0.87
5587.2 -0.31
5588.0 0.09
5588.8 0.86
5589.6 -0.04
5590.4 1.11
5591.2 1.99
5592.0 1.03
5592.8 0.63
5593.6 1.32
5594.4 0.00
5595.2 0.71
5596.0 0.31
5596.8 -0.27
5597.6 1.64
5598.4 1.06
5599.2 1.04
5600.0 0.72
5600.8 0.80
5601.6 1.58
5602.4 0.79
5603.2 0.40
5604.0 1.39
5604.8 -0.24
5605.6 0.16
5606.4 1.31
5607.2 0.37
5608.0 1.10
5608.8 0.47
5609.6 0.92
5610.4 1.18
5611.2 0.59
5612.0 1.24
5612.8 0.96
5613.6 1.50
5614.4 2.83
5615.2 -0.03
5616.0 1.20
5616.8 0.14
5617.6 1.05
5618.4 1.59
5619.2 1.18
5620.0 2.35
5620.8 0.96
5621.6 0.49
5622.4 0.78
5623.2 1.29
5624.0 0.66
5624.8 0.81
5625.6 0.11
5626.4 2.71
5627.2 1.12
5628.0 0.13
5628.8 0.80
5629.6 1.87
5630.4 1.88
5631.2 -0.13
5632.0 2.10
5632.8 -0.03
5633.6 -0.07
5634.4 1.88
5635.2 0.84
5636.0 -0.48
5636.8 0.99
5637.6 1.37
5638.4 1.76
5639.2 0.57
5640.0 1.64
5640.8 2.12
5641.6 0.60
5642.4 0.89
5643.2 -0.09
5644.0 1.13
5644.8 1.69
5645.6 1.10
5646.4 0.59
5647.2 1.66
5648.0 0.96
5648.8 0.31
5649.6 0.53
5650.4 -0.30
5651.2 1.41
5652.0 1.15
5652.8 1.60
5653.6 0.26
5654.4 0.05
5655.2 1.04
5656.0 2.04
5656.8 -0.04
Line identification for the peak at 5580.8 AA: H-gamma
